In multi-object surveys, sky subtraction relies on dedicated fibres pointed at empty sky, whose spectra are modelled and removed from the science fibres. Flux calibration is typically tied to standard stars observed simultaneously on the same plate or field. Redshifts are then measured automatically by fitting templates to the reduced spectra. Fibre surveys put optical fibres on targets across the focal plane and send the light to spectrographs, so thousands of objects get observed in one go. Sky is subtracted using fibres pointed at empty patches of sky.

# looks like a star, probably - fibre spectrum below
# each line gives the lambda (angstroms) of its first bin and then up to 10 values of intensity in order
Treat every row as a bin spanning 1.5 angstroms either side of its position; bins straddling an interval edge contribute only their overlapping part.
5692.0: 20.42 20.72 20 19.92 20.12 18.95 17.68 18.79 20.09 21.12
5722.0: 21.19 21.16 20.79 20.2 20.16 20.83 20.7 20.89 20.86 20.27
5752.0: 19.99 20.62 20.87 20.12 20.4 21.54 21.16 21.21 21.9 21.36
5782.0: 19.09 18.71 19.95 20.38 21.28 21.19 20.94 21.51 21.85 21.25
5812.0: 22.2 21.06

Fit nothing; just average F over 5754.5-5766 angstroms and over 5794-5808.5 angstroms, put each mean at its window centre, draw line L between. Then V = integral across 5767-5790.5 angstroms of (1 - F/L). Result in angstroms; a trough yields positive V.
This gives 0.4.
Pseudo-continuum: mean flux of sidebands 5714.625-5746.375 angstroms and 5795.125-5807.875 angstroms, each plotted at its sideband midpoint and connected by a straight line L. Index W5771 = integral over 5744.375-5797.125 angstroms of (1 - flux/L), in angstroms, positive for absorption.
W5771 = 1.2 angstroms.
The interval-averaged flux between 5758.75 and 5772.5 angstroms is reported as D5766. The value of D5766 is 20.8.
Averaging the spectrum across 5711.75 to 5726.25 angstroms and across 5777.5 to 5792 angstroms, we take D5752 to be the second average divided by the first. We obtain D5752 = 0.97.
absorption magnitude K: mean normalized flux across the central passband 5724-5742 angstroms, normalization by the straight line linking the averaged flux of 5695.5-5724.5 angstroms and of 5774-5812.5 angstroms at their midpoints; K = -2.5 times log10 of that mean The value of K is -0.027 mag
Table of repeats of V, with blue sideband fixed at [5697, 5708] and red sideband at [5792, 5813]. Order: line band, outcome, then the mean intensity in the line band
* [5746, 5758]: 0.1 angstroms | 20.4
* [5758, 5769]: 0.0 angstroms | 20.7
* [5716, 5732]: -0.6 angstroms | 20.8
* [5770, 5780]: -0.2 angstroms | 21.4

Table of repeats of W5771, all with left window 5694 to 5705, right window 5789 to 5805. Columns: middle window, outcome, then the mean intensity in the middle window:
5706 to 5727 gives 0.4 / 19.9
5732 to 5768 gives 0.1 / 20.6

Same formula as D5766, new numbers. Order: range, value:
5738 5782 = 20.8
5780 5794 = 19.8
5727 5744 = 20.6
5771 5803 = 20.7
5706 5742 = 20.2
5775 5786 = 20.3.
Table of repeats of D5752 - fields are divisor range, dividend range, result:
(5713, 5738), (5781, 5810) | 1.00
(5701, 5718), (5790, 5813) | 1.11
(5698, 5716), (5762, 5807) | 1.08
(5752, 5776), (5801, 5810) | 1.03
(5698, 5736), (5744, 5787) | 1.03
